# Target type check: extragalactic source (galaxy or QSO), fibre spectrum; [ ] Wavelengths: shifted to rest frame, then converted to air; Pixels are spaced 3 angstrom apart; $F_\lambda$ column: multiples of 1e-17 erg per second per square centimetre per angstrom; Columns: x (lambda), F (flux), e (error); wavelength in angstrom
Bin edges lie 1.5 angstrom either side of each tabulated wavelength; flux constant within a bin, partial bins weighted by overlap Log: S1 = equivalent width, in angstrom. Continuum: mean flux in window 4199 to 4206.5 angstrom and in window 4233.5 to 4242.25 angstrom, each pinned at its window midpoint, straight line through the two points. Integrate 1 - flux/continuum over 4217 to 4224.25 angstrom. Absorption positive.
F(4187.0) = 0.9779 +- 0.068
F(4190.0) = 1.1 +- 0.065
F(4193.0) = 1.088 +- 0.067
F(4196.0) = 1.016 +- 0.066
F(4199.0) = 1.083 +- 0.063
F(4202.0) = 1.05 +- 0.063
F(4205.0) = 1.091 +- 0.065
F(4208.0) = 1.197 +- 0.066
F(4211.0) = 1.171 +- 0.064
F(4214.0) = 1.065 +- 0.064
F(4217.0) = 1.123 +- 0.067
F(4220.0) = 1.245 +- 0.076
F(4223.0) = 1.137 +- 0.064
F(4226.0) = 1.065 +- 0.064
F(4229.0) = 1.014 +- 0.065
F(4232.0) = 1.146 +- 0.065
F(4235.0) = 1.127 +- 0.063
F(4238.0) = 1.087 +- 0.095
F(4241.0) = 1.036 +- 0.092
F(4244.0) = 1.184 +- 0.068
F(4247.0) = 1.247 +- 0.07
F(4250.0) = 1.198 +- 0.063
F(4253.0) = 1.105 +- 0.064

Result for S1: -0.7 angstrom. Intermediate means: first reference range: 1.07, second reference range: 1.08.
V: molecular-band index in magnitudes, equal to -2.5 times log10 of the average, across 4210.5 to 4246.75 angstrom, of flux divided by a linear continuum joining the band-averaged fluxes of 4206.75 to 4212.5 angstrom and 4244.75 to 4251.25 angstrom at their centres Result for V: 0.08 mag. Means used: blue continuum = 1.18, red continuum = 1.22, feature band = 1.12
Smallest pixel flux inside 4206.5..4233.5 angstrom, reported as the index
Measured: 1.014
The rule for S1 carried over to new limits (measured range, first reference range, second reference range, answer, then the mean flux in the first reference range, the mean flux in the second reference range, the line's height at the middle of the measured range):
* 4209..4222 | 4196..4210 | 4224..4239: -0.7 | 1.1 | 1.09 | 1.09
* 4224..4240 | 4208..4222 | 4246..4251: 1.4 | 1.16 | 1.22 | 1.19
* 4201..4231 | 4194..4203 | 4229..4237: -1.0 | 1.05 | 1.11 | 1.08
